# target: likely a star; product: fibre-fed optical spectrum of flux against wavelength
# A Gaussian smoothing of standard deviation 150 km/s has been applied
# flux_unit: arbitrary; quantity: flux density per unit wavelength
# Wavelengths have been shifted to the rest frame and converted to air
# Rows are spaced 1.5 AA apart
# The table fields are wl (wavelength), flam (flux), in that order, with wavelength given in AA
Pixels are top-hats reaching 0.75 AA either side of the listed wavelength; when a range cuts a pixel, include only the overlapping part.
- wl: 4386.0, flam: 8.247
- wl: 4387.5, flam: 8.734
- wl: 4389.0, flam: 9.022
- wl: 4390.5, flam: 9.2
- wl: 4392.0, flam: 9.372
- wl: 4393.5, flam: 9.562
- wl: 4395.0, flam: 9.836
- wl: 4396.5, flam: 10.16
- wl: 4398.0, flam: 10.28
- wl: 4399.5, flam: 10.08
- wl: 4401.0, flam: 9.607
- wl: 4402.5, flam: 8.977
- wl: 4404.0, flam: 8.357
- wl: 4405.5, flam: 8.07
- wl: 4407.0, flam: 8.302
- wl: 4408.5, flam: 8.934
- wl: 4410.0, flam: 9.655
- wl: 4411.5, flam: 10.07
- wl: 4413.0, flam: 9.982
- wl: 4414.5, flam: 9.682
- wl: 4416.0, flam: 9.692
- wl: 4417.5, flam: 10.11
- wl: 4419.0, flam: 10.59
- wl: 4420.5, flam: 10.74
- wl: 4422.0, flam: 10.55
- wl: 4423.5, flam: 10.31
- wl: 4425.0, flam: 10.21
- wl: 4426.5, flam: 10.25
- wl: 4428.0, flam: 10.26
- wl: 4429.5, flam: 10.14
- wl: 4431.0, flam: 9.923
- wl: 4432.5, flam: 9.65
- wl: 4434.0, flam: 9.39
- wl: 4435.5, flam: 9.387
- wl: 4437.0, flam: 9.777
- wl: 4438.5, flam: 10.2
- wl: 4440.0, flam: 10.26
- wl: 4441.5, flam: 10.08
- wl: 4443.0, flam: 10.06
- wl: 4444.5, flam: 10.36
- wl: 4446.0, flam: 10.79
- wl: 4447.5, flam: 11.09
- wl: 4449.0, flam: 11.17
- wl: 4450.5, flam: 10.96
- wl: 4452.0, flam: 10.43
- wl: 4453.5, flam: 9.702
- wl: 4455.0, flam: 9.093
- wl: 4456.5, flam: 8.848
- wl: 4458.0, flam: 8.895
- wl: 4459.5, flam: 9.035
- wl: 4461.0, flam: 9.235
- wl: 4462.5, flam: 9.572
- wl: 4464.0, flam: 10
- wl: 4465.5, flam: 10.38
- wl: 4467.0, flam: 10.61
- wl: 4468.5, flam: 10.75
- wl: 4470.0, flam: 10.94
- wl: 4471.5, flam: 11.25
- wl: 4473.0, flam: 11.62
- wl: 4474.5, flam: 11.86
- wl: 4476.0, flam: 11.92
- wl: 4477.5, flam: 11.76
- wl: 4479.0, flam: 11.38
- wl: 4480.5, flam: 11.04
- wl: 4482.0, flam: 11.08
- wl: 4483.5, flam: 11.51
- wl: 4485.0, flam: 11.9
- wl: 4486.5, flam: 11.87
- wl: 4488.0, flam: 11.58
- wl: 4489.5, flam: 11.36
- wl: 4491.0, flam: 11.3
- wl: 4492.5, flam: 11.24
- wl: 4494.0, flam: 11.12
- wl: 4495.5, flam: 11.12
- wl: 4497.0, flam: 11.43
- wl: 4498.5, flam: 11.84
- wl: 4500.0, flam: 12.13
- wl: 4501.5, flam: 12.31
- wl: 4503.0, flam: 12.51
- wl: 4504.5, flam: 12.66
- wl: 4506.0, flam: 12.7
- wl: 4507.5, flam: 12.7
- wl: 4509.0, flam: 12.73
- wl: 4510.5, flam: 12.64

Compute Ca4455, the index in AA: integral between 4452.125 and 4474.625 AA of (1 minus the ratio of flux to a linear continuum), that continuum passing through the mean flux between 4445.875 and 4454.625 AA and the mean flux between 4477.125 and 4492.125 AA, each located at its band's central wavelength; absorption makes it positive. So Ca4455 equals 1.8 AA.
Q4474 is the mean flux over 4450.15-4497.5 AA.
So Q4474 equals 10.8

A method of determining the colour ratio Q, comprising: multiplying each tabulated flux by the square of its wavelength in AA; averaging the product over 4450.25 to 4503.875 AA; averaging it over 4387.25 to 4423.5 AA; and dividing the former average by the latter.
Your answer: 1.2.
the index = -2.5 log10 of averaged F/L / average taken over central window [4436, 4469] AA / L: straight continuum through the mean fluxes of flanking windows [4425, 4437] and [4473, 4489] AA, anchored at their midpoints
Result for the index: 0.06 mag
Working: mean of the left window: 9.87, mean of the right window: 11.6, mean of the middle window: 10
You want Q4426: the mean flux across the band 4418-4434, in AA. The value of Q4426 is 10.2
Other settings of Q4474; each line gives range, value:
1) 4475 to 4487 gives 11.6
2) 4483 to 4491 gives 11.6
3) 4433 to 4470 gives 10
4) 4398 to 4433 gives 9.76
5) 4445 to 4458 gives 10.2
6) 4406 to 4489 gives 10.3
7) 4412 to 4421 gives 10.1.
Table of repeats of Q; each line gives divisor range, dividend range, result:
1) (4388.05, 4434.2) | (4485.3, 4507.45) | 1.27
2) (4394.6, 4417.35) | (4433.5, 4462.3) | 1.07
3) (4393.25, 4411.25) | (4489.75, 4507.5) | 1.33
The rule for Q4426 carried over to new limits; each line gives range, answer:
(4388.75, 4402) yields 9.69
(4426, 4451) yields 10.2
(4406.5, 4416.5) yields 9.5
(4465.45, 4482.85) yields 11.3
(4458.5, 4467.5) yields 9.76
